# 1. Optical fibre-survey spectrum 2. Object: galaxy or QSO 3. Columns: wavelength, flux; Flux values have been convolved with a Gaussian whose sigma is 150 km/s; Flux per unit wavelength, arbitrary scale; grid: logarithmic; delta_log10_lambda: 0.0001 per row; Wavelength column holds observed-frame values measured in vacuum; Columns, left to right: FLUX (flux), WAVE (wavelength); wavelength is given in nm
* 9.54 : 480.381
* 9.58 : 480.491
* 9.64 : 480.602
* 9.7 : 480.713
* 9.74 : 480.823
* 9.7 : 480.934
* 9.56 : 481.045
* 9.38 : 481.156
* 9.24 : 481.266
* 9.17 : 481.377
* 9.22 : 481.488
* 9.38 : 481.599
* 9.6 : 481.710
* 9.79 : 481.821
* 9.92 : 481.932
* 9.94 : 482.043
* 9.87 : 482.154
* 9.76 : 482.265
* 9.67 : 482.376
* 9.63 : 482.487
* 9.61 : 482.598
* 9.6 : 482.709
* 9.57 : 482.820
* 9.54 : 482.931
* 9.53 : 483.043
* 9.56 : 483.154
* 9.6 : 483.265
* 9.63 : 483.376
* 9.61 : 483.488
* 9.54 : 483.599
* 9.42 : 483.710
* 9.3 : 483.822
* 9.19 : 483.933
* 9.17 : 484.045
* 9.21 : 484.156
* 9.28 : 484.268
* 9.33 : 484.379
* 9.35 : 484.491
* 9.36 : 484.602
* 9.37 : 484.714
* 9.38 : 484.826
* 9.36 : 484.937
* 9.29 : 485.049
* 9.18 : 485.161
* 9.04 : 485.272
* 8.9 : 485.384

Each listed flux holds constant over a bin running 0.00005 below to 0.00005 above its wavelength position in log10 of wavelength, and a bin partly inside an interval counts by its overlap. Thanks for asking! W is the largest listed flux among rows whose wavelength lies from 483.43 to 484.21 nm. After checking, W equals 9.61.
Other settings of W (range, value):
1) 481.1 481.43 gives 9.38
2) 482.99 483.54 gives 9.63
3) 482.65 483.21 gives 9.6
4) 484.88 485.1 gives 9.36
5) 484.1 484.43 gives 9.33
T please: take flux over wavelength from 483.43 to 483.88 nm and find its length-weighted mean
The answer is 9.46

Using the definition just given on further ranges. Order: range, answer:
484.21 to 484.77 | 9.33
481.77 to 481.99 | 9.85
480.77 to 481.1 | 9.65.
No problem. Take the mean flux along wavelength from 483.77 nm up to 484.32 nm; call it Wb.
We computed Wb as 9.23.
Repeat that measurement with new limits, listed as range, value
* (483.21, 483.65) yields 9.59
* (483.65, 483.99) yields 9.3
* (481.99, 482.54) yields 9.78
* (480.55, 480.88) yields 9.7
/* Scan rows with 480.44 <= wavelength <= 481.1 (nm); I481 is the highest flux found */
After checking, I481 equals 9.74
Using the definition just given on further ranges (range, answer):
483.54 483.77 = 9.54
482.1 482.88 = 9.87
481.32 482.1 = 9.94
